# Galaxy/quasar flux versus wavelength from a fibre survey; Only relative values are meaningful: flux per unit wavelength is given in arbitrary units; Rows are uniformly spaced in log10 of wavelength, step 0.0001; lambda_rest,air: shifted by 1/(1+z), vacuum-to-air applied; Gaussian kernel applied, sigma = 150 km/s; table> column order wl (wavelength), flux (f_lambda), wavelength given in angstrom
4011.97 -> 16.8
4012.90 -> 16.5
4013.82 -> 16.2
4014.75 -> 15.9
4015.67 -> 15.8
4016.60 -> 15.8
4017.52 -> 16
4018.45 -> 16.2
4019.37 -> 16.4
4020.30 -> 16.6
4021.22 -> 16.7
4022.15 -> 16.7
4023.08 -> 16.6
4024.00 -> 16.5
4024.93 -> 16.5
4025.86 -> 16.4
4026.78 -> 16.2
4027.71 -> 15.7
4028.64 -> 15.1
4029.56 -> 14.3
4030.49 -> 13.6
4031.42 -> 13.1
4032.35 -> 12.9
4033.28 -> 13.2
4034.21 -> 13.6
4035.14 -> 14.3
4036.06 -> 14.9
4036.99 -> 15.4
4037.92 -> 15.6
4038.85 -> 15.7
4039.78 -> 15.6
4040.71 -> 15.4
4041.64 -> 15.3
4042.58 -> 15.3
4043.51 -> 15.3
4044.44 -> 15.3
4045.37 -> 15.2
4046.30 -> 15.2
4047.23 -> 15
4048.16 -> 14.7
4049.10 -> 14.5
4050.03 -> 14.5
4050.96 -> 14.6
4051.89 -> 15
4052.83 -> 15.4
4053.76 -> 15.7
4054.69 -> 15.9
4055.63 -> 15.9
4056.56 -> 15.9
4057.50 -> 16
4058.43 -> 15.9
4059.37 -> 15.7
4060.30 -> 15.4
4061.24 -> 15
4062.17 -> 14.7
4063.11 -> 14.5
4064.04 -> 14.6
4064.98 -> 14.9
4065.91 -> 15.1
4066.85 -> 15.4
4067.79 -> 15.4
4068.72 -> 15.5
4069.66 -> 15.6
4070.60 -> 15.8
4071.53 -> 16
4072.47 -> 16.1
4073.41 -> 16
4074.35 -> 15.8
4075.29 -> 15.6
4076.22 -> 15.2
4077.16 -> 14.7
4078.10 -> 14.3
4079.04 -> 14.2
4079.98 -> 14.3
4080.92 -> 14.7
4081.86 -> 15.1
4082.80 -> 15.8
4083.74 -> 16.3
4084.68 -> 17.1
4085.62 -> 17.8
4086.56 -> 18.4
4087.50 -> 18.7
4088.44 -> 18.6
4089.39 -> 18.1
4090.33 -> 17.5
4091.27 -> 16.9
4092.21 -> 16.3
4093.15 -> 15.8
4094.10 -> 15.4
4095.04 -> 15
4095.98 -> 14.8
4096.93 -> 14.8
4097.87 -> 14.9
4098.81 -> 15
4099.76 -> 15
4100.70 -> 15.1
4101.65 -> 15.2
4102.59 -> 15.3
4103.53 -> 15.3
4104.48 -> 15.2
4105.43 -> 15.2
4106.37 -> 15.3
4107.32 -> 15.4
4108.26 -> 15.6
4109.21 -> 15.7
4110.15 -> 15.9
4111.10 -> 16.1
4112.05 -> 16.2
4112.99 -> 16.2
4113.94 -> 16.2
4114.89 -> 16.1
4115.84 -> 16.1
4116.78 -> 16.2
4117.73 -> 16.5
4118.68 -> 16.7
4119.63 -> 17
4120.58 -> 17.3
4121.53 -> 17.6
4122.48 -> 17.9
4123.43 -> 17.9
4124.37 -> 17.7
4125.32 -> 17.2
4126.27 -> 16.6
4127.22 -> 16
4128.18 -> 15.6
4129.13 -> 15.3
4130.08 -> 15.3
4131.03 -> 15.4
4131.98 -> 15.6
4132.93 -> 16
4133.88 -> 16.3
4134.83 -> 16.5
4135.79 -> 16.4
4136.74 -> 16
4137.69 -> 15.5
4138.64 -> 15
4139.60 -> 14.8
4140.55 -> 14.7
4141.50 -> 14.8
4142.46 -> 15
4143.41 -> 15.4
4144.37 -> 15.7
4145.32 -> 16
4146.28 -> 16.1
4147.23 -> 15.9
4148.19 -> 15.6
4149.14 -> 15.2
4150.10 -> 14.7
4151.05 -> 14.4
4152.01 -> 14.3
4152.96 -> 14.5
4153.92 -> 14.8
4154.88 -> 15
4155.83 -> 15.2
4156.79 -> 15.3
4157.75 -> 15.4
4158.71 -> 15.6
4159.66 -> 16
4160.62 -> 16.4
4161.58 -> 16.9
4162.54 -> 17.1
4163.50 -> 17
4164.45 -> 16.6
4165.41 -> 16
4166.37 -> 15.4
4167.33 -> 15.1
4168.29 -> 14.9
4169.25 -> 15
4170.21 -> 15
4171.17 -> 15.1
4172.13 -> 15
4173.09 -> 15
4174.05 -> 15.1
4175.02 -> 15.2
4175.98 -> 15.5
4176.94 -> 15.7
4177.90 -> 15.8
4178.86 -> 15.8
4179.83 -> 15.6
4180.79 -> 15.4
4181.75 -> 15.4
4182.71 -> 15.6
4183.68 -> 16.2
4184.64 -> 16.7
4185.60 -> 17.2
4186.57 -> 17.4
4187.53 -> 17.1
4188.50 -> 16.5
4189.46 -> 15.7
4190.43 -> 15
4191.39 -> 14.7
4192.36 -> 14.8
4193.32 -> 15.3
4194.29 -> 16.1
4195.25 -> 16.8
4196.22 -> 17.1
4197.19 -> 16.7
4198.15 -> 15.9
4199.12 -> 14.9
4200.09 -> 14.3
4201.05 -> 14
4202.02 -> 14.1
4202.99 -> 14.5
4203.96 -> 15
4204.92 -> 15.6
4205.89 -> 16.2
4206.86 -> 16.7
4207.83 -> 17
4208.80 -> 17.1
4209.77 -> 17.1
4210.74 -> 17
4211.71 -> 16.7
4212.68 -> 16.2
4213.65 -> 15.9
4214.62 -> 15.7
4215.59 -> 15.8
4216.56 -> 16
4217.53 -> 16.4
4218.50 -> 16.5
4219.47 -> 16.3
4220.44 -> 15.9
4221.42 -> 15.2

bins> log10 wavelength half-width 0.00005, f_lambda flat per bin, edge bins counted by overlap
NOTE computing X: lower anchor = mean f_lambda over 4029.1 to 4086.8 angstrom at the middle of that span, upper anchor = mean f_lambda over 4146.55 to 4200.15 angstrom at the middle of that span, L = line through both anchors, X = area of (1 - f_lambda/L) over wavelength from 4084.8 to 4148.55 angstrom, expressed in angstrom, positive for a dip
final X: -2.7 angstrom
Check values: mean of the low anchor 15.2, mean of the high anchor 15.7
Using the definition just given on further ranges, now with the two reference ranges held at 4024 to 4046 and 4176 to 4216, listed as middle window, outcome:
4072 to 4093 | -1.4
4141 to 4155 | 0.4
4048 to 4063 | -0.2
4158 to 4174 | 0.0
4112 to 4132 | -1.3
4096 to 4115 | -0.1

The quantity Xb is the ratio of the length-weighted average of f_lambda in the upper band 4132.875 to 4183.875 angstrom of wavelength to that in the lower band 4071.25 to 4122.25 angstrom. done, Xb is 1.0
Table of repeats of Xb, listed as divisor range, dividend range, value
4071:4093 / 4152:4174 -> 0.96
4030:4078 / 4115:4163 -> 1.05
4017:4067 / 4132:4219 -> 1.03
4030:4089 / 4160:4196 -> 1.03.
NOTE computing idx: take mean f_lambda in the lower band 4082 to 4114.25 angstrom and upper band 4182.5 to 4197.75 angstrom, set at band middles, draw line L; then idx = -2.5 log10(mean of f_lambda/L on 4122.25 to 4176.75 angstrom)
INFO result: 0.03 mag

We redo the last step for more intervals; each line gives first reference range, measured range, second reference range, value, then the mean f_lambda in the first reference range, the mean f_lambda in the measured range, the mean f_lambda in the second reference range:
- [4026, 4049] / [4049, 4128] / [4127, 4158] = -0.053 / 14.8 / 15.9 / 15.4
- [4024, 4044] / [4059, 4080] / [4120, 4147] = 0.009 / 15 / 15.2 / 16.1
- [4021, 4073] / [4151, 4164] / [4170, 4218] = 0.005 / 15.2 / 15.6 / 15.8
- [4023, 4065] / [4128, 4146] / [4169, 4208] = -0.006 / 15.1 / 15.5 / 15.6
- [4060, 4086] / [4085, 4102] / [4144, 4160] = -0.065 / 15.4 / 16.3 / 15.3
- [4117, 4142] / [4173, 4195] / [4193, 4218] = 0.014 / 16.2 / 15.8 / 15.9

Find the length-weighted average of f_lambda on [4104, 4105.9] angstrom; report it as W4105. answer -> 15.1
